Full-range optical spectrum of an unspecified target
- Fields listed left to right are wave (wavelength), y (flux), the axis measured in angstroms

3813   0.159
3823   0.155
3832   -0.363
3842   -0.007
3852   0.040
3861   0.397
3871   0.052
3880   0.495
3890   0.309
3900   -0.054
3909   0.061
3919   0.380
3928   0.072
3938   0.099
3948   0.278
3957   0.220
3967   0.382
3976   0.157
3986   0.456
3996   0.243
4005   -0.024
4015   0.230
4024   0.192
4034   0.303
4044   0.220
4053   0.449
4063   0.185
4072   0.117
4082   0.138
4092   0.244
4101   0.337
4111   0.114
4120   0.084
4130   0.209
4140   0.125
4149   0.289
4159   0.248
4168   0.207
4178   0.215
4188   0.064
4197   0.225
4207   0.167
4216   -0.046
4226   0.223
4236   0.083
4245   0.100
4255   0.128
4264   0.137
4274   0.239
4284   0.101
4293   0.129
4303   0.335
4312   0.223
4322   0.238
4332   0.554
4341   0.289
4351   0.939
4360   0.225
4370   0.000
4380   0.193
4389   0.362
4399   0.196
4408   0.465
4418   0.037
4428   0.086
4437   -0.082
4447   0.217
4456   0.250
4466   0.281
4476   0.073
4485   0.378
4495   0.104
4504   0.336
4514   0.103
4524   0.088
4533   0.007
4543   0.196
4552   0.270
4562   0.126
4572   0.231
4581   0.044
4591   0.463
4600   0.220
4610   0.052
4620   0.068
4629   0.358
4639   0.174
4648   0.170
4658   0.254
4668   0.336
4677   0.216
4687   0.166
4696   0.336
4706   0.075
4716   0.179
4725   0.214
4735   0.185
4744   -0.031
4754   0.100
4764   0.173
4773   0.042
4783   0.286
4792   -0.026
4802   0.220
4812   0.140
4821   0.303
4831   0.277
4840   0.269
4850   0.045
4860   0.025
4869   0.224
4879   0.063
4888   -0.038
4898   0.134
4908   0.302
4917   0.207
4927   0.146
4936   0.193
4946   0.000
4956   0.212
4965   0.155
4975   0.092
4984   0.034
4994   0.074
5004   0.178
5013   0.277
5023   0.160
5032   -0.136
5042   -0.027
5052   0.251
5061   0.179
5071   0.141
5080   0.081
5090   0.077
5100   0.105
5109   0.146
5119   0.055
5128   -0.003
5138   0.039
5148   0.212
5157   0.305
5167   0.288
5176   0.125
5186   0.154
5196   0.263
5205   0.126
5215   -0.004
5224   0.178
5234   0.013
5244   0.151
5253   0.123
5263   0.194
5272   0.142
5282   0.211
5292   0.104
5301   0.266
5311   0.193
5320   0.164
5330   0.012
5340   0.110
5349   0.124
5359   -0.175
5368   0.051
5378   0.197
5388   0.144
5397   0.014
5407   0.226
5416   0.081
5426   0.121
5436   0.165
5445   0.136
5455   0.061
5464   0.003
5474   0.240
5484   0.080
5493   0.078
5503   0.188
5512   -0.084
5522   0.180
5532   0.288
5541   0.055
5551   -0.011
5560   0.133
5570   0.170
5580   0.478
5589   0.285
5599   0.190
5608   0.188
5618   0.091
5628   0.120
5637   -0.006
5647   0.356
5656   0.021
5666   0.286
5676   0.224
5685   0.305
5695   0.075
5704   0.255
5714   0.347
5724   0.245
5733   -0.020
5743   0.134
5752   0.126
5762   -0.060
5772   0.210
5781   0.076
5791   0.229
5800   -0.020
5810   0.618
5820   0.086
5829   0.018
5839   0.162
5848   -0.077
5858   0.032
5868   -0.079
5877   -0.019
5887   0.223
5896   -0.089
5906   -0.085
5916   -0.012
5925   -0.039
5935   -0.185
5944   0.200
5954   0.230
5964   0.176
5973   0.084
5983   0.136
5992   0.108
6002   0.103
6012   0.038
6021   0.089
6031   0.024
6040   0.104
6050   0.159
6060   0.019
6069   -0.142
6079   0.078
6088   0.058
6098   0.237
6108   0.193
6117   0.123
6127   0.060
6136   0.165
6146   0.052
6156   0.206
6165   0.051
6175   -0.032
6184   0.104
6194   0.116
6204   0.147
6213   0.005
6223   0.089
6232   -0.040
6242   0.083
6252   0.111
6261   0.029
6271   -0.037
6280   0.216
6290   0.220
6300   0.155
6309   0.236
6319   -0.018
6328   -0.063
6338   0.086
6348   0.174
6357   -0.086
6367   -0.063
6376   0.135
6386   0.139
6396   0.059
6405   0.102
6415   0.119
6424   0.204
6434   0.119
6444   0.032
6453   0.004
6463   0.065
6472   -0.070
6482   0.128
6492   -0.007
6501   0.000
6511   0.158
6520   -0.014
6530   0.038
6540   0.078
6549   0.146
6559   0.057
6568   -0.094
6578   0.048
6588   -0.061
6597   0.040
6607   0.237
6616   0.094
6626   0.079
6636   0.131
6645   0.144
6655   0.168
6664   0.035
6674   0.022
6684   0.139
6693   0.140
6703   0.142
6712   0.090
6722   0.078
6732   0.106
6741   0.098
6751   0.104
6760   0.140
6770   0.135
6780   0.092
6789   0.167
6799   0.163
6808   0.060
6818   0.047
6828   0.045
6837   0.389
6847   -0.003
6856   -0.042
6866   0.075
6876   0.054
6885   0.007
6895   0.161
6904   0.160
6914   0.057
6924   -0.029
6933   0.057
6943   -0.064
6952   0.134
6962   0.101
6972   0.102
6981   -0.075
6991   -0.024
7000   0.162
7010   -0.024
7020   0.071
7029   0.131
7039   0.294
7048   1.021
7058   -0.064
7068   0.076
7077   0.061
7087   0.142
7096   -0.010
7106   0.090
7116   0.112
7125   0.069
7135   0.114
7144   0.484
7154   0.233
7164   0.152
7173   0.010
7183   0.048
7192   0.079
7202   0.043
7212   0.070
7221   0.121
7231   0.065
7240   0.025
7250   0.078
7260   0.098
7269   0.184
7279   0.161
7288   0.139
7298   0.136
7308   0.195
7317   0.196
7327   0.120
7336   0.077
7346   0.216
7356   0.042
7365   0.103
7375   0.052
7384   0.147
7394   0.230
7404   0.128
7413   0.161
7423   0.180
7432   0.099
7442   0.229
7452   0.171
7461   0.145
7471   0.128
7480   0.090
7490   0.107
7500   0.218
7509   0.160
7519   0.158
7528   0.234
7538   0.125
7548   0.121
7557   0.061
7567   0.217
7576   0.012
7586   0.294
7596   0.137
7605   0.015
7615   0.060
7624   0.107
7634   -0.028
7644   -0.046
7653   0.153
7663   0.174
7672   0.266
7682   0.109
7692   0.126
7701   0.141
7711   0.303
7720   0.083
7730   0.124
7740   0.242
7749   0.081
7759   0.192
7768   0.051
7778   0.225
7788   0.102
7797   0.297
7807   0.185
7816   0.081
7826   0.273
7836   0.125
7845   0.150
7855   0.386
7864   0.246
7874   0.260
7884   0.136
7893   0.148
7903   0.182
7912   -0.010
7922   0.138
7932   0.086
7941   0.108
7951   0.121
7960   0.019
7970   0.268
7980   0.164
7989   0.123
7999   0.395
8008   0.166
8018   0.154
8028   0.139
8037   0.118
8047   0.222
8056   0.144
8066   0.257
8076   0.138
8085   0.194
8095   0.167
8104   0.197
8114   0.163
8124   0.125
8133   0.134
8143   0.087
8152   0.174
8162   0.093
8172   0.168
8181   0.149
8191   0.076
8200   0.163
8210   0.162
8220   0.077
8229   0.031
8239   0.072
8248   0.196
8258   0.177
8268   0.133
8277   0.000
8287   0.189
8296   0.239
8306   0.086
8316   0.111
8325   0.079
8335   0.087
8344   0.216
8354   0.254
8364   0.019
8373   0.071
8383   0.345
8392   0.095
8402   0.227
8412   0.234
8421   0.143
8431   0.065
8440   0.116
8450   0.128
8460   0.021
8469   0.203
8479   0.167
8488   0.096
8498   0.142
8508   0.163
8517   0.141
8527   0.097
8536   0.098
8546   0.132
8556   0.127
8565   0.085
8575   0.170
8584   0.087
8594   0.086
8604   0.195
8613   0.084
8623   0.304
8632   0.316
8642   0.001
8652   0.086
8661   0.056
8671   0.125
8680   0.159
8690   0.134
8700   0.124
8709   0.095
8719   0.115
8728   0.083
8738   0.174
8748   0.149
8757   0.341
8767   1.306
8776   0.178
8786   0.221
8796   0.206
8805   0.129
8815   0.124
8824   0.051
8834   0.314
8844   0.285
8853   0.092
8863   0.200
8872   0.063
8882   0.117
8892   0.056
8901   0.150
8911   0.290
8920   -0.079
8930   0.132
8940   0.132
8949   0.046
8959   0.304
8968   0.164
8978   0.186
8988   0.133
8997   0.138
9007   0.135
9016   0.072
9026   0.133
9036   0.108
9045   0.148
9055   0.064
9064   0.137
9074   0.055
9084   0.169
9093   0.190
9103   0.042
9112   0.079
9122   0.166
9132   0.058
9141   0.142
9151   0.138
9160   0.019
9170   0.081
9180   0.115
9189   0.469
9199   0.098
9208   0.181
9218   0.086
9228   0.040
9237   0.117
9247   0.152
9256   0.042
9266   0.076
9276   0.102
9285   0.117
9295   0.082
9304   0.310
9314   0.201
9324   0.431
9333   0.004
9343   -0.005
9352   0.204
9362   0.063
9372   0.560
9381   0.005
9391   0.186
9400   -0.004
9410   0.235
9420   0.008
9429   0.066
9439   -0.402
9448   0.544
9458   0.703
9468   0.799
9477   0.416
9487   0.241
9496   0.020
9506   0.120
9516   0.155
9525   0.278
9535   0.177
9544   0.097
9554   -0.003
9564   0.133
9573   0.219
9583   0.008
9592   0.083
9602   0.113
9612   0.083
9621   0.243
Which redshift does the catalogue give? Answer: 0.89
